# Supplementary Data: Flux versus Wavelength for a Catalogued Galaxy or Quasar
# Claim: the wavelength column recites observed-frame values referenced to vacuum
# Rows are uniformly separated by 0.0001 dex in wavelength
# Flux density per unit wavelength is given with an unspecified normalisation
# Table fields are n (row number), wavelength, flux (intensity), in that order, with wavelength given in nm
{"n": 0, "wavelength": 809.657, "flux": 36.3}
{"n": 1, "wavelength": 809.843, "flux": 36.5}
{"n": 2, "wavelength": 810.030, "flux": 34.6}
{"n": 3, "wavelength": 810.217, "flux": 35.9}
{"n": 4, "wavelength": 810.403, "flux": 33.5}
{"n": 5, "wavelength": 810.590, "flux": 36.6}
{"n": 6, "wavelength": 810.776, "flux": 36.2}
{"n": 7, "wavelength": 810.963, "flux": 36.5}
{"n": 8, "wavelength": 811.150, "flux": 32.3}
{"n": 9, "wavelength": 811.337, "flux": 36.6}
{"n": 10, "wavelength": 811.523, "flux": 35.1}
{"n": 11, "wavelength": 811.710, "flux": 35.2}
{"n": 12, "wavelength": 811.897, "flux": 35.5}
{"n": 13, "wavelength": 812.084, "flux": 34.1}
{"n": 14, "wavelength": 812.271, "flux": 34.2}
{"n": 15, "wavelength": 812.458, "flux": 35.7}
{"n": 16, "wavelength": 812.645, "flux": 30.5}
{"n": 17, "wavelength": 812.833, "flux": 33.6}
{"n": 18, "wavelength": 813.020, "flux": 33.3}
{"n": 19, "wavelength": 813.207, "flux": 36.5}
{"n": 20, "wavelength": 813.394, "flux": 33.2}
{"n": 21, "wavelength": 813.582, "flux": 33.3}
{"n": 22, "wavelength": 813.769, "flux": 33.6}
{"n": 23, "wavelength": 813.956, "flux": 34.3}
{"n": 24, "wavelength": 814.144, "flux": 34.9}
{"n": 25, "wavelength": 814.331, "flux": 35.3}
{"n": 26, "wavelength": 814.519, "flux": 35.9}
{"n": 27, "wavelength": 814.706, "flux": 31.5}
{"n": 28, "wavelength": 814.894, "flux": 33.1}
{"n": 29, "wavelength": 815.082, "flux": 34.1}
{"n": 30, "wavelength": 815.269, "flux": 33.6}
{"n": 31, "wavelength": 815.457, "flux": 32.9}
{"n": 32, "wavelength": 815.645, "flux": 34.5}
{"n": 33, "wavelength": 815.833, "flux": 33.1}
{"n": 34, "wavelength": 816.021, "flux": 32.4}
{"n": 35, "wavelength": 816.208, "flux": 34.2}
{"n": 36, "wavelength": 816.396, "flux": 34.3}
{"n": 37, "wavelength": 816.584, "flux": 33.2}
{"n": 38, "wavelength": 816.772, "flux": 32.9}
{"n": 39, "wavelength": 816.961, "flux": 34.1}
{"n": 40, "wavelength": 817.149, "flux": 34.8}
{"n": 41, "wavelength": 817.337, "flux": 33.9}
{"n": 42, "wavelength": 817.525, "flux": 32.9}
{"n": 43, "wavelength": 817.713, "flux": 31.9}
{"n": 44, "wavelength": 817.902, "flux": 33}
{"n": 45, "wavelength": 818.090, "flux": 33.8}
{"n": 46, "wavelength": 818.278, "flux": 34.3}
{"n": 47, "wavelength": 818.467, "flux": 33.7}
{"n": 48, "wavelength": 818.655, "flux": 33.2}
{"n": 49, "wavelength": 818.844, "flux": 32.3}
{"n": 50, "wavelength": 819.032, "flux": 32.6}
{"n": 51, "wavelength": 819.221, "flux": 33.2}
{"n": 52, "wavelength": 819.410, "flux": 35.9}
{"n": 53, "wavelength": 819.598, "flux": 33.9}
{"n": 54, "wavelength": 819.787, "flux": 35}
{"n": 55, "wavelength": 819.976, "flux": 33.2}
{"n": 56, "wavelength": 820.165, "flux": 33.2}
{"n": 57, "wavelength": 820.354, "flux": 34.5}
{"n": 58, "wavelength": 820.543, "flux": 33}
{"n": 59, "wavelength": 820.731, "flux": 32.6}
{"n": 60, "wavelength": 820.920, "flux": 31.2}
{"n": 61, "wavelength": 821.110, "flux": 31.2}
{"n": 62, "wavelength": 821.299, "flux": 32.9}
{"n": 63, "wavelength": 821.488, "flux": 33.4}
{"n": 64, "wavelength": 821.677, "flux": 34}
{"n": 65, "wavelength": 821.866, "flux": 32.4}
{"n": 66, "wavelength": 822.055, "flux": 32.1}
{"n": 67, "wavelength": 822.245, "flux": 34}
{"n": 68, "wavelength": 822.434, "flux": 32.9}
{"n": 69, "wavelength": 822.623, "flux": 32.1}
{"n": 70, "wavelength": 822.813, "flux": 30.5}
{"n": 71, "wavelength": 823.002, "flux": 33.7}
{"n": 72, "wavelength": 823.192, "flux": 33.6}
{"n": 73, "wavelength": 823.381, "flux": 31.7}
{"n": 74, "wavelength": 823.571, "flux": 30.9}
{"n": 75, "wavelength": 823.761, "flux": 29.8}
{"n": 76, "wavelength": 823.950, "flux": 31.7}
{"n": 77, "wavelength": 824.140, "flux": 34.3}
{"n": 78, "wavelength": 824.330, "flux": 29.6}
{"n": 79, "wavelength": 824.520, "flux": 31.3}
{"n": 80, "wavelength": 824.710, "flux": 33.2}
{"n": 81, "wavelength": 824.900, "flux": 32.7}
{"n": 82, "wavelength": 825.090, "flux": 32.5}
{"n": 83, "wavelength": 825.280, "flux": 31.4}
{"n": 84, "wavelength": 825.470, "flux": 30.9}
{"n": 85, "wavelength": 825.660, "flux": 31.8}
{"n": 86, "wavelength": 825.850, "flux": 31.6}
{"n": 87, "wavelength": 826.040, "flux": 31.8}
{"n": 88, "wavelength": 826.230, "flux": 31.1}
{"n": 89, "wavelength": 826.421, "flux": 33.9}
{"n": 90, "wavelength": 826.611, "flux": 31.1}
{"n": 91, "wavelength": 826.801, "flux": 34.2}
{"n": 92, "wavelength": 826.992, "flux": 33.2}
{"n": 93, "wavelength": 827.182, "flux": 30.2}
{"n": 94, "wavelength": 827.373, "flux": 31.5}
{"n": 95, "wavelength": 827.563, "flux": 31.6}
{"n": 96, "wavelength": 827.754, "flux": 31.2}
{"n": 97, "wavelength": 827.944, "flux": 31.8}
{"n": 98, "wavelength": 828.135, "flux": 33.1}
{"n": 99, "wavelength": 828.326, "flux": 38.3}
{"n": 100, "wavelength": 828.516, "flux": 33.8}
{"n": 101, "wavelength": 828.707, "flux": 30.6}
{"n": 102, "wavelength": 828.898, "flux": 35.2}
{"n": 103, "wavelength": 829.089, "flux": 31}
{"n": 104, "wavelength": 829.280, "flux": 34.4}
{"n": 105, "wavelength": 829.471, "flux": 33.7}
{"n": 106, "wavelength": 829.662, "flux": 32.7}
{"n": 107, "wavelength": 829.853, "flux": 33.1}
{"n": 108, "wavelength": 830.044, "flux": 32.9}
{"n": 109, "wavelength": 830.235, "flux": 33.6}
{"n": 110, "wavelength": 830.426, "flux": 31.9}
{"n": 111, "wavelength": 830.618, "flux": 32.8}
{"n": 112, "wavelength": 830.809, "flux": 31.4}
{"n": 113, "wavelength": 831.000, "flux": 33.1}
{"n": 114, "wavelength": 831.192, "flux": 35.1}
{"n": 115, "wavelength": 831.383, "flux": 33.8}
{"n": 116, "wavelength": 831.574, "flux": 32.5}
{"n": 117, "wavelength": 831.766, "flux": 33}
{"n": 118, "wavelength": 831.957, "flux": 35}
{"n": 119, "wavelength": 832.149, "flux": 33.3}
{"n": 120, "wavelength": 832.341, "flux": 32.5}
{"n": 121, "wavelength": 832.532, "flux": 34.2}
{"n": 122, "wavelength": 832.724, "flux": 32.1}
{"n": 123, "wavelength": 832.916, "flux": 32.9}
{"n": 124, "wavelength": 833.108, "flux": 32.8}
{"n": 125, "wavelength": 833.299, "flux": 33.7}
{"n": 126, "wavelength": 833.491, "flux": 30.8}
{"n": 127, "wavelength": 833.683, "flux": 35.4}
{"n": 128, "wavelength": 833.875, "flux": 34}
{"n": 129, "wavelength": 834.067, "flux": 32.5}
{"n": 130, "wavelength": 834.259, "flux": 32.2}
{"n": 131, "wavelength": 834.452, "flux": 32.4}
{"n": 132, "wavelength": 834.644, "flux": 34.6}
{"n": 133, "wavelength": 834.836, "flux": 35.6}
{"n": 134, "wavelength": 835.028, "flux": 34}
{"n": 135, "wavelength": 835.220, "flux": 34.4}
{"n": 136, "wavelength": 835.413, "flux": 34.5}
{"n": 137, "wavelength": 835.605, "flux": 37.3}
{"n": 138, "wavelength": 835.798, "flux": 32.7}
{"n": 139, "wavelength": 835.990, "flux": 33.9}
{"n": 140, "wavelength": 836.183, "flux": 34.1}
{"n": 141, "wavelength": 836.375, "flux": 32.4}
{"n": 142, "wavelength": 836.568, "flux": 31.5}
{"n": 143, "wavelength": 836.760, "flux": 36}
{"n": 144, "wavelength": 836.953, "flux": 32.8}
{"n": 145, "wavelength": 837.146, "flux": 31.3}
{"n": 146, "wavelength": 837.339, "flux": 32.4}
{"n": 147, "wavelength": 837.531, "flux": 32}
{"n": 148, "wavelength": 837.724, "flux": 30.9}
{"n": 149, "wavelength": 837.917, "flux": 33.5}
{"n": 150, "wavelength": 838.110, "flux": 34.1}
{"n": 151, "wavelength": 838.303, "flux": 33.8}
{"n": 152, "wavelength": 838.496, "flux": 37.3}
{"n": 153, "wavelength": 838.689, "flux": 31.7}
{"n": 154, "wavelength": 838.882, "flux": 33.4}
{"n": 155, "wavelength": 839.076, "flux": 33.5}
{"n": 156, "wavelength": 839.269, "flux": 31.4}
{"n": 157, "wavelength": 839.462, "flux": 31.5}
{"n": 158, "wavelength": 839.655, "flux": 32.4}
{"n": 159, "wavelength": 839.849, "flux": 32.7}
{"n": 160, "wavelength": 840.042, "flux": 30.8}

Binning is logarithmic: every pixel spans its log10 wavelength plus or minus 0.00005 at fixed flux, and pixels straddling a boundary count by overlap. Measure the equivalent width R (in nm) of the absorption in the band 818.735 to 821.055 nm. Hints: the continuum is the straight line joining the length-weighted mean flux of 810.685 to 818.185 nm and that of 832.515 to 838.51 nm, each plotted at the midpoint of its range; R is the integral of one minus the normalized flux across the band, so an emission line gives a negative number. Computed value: 0.03 nm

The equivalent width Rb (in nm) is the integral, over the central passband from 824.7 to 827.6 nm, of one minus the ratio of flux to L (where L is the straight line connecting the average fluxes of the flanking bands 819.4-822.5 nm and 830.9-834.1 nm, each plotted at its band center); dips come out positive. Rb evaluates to 0.109 nm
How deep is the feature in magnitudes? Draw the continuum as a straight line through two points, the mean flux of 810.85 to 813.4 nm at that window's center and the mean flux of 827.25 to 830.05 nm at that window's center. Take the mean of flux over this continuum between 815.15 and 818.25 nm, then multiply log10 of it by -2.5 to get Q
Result 0.019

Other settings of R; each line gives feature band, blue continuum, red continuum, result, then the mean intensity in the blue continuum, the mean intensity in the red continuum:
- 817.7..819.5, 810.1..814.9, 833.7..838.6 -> 0.04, 34.5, 33.6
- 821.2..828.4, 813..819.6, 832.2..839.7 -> 0.27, 33.7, 33.3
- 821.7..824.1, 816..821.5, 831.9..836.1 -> 0.09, 33.4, 33.7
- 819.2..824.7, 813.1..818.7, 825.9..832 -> 0.11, 33.8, 32.9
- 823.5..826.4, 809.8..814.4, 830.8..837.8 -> 0.19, 34.7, 33.4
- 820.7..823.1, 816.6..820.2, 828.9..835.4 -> 0.07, 33.6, 33.3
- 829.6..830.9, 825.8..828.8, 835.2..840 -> 0.00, 32.5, 33.2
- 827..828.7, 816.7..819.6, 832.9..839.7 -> 0.04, 33.5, 33.3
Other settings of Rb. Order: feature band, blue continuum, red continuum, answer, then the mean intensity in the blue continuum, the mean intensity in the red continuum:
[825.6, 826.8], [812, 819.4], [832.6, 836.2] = 0.057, 33.7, 33.7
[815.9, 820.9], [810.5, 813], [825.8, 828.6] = 0.045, 34.7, 32.6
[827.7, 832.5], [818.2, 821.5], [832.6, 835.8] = 0.048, 33.3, 33.7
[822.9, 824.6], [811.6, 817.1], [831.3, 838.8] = 0.093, 33.9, 33.4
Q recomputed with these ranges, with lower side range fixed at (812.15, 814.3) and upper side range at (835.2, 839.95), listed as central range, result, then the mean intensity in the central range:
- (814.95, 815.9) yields 0.009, 33.6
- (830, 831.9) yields 0.012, 33.1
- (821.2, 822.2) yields 0.023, 33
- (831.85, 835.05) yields -0.001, 33.4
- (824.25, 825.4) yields 0.061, 31.8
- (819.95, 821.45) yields 0.033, 32.7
